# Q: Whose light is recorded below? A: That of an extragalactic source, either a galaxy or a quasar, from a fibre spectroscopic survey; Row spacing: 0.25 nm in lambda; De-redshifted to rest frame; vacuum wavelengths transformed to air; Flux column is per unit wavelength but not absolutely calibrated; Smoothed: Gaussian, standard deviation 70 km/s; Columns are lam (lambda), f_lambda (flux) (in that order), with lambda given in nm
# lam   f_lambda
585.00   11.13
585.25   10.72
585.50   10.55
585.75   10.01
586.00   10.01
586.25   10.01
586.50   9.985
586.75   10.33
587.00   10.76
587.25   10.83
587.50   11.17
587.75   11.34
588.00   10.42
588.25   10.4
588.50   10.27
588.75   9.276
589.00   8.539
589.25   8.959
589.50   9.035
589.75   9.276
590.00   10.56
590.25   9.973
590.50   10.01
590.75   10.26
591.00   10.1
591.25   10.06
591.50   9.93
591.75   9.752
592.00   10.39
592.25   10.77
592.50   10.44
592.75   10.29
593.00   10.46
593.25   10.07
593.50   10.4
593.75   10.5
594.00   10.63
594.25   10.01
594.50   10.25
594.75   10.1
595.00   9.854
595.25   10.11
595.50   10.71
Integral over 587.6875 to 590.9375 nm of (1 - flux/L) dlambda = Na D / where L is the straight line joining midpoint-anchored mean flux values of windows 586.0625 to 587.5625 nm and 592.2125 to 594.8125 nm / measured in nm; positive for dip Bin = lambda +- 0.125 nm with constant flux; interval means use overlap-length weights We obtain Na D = 0.18 nm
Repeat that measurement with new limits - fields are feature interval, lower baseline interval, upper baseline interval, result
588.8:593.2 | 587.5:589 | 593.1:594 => 0.17 nm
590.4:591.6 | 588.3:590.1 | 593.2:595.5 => -0.04 nm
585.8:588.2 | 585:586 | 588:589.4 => -0.12 nm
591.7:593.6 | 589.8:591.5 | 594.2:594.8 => -0.04 nm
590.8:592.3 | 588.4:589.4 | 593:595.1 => -0.06 nm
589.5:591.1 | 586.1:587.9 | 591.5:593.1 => 0.07 nm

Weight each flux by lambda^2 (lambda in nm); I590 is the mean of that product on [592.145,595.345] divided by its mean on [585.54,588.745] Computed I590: 1.0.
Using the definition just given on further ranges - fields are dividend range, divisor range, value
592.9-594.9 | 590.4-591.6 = 1.03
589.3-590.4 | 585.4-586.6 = 0.97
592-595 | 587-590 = 1.05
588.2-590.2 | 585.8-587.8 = 0.91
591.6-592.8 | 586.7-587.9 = 0.96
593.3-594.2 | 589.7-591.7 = 1.05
